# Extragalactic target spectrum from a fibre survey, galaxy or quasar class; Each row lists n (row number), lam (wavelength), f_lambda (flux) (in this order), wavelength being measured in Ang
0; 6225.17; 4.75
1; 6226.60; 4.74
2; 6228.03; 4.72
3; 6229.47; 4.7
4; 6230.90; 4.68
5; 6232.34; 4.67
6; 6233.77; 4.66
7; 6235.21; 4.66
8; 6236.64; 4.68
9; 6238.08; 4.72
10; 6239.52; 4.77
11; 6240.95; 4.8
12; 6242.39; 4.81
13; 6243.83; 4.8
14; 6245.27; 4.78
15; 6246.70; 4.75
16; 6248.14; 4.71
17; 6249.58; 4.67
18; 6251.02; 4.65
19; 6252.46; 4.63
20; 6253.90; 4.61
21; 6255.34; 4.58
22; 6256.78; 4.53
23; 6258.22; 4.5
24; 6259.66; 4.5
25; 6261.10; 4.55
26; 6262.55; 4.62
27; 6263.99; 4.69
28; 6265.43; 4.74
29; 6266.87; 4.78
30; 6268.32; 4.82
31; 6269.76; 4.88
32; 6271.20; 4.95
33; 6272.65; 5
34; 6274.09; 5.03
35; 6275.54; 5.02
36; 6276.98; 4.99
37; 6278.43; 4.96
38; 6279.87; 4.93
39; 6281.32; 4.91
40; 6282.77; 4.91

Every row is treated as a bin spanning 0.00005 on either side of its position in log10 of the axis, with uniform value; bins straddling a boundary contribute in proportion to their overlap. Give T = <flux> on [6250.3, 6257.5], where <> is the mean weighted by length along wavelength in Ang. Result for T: 4.6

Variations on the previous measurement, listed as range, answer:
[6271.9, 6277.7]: 5.01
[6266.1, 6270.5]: 4.83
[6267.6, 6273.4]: 4.92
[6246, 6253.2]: 4.68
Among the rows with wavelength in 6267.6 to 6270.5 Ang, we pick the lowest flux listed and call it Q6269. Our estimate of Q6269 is 4.82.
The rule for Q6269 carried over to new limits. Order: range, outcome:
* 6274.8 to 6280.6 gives 4.93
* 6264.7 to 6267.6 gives 4.74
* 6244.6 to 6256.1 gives 4.58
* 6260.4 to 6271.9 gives 4.55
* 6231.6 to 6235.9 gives 4.66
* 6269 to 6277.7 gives 4.88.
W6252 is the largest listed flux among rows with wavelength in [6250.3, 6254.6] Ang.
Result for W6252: 4.65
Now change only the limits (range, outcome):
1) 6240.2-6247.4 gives 4.81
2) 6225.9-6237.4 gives 4.74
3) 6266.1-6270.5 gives 4.88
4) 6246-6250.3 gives 4.75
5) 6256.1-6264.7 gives 4.69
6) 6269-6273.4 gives 5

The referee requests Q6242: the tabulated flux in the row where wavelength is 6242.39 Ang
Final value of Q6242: 4.81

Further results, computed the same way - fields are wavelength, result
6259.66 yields 4.5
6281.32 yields 4.91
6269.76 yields 4.88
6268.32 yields 4.82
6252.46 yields 4.63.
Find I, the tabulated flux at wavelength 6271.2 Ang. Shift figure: 4.95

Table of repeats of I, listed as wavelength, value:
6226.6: 4.74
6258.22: 4.5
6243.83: 4.8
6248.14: 4.71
